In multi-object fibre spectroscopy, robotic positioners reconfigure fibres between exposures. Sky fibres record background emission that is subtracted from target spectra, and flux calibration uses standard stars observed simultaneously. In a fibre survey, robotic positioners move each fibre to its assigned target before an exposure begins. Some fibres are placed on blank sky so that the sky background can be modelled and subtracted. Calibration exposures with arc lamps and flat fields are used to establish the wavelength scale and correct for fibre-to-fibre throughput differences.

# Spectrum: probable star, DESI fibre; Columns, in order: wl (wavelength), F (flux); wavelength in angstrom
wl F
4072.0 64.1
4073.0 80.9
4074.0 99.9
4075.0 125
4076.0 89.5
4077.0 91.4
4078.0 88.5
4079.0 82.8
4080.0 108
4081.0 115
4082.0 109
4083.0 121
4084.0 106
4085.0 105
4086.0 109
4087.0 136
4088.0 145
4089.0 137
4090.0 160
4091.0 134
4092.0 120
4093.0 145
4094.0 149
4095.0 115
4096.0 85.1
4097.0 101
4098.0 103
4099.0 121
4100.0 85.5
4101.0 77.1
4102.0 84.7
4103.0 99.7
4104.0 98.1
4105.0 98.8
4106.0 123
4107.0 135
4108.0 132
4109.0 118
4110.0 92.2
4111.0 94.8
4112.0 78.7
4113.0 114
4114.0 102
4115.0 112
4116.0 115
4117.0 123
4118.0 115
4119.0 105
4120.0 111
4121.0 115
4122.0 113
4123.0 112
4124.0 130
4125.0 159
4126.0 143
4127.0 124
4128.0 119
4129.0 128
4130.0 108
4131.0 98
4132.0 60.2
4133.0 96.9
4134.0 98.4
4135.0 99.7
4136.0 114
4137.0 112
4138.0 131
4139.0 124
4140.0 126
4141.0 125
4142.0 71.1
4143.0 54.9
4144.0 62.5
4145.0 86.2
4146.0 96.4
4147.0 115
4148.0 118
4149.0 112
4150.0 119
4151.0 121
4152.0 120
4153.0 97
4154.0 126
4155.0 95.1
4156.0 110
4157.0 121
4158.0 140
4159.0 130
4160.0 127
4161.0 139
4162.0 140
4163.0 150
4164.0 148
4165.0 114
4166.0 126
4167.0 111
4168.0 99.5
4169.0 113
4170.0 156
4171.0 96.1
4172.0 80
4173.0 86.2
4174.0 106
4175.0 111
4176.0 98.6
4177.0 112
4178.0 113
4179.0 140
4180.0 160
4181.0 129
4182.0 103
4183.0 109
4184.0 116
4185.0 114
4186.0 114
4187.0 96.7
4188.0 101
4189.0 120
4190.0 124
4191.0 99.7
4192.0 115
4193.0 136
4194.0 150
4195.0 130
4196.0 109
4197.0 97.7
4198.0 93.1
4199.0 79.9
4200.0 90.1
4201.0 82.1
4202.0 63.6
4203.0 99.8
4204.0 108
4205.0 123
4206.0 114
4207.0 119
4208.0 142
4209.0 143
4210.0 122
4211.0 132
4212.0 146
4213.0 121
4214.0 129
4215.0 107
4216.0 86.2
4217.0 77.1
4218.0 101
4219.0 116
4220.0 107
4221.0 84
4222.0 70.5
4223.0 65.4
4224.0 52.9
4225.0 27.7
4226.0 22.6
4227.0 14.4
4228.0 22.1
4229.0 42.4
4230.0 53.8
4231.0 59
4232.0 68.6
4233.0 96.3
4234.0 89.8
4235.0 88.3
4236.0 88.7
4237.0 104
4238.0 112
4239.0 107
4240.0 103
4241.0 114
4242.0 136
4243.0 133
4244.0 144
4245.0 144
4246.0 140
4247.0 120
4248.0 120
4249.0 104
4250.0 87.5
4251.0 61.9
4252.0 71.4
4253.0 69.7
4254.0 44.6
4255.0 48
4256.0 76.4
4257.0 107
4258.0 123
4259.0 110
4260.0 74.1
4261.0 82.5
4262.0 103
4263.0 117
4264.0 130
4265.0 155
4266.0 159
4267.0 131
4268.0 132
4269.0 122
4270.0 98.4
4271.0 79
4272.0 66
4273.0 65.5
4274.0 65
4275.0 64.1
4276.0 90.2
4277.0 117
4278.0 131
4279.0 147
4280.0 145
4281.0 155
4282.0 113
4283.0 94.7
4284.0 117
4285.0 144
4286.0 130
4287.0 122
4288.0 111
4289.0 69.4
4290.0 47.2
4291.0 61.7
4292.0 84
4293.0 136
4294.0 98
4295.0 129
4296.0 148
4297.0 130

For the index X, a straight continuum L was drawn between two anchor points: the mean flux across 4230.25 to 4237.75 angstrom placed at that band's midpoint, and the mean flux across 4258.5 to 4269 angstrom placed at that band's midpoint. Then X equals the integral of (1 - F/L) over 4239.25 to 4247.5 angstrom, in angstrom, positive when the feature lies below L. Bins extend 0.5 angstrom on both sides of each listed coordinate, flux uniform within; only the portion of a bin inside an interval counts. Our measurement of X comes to -2.82 angstrom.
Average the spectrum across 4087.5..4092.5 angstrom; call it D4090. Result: 139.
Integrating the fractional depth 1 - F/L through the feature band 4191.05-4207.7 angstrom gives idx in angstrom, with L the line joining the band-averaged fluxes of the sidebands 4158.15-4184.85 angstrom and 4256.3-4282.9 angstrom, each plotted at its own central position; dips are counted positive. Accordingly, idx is 1.4 angstrom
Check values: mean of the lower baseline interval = 120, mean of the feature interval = 107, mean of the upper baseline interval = 110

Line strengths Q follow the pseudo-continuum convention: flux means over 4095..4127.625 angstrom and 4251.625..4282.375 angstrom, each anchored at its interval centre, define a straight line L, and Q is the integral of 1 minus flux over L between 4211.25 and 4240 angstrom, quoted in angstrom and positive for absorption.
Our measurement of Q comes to 6.4 angstrom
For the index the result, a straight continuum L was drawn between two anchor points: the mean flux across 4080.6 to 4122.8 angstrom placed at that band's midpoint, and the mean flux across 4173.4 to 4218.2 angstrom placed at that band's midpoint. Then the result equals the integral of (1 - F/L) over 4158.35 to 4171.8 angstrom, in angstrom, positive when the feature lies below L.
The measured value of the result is -1.5 angstrom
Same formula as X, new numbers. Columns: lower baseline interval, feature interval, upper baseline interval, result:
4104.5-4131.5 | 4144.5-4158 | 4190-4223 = 0.2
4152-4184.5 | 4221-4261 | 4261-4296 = 9.8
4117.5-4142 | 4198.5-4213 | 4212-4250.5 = -2.2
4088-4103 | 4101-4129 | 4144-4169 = 0.8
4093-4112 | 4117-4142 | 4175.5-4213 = -1.3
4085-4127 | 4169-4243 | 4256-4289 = 8.0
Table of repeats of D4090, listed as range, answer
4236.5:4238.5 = 108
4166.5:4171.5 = 115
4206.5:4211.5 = 132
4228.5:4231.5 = 51.7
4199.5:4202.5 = 78.6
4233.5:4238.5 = 96.6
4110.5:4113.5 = 95.8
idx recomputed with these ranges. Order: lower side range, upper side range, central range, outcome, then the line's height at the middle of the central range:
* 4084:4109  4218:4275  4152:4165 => -2.5 angstrom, 106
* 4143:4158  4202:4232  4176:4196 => -4.6 angstrom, 97.2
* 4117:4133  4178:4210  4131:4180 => 1.3 angstrom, 115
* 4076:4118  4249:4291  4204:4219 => -1.9 angstrom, 105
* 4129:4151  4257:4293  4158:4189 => -4.4 angstrom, 104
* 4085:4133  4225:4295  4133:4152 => 1.0 angstrom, 111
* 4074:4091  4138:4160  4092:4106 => 0.9 angstrom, 113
